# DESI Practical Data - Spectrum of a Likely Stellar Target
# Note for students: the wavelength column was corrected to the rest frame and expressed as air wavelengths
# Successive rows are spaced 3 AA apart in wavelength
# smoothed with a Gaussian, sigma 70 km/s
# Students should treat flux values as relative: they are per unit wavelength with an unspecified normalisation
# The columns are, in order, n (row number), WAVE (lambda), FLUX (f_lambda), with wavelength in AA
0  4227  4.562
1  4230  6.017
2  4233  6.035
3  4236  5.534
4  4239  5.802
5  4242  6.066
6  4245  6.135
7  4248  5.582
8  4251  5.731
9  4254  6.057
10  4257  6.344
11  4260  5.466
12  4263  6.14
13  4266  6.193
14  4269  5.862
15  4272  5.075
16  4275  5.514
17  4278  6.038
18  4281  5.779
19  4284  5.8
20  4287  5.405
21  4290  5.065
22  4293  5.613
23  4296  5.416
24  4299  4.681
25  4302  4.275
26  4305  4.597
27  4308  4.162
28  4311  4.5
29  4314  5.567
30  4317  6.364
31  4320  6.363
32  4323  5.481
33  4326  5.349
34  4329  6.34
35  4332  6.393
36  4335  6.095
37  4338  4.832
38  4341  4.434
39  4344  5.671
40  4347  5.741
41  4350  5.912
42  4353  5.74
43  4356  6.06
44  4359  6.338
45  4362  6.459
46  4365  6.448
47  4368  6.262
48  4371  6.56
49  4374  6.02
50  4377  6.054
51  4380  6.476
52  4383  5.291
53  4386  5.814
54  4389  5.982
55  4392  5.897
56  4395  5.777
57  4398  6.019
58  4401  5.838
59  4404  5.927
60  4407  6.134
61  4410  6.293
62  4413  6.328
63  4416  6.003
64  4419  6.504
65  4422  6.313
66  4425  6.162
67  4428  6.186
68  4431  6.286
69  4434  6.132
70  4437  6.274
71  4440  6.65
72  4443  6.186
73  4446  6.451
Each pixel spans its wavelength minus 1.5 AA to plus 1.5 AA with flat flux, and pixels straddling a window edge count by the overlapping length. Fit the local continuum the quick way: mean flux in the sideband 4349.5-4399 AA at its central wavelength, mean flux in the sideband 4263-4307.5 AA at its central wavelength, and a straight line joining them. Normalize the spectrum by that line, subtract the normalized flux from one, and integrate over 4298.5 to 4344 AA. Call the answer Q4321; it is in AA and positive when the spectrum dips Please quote 2.7 AA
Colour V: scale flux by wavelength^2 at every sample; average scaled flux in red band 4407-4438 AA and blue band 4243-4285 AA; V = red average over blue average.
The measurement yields 1.15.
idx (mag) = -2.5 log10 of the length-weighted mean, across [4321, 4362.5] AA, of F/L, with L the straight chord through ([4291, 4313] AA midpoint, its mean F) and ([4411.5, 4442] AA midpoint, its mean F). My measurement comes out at -0.10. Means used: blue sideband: 4.77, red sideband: 6.28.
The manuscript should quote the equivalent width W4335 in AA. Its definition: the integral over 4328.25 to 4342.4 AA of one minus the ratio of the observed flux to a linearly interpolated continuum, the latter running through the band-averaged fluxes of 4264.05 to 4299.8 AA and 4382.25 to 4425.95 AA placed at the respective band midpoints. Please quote 0.4 AA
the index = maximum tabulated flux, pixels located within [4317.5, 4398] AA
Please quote 6.56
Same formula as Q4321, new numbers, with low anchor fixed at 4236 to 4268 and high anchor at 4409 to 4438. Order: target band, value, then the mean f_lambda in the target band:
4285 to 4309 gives 4.3 AA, 4.94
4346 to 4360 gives 0.4 AA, 5.95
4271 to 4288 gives 1.0 AA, 5.62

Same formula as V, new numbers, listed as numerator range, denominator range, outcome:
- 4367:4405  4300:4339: 1.14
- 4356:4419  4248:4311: 1.18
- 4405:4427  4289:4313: 1.37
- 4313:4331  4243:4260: 1.03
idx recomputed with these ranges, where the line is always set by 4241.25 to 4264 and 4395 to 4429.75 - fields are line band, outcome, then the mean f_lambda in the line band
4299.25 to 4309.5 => 0.34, 4.39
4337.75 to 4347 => 0.18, 5.12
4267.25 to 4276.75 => 0.08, 5.52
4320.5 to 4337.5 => 0.03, 5.89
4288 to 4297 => 0.12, 5.36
